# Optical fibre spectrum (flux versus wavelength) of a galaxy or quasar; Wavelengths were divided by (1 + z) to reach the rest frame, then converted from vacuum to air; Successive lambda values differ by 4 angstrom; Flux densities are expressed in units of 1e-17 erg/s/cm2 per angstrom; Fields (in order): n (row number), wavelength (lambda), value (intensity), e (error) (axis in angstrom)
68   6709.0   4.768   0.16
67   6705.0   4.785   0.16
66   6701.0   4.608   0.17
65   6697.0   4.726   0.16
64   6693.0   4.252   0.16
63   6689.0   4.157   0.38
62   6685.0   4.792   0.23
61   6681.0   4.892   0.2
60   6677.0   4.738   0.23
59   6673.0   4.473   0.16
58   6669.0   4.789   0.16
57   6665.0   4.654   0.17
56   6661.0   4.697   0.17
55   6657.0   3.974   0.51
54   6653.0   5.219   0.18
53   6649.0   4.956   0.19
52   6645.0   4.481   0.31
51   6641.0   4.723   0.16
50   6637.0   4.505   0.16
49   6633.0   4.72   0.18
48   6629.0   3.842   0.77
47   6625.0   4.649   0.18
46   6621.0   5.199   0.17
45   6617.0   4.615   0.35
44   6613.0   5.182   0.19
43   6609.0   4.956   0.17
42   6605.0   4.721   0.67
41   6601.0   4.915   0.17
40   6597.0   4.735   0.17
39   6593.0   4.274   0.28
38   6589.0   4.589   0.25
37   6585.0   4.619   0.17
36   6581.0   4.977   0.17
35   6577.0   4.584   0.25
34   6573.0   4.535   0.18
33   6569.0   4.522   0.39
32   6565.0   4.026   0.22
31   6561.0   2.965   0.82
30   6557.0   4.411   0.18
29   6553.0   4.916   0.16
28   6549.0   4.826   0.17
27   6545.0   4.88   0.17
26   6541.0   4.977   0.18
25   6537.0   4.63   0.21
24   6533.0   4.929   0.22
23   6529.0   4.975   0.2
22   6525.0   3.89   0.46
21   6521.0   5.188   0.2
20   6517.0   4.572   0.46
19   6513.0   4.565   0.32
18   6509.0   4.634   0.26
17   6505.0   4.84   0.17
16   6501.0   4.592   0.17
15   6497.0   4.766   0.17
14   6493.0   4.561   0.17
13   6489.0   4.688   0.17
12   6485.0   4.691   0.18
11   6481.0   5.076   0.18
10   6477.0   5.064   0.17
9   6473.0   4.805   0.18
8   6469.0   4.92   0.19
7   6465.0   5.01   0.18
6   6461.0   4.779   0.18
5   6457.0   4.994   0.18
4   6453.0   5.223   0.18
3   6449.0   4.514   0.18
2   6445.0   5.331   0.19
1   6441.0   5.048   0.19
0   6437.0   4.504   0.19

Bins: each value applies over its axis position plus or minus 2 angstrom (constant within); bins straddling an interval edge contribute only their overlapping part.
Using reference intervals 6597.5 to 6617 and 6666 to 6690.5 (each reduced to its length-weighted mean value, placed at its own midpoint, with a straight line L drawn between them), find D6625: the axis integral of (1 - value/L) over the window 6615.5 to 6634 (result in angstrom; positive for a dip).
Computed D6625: 0.9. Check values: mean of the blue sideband 4.89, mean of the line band 4.6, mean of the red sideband 4.65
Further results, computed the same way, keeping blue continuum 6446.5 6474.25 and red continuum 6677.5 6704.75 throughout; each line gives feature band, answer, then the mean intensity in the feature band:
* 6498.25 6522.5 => 0.6 angstrom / 4.72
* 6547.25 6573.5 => 2.6 angstrom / 4.3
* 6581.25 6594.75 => 0.5 angstrom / 4.56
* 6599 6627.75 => -1.0 angstrom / 4.86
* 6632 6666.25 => -0.1 angstrom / 4.66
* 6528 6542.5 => -0.2 angstrom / 4.87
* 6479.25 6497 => 0.4 angstrom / 4.75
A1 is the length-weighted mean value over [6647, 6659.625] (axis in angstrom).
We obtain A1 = 4.72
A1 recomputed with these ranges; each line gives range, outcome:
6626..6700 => 4.59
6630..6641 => 4.56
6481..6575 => 4.6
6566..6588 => 4.62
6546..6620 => 4.59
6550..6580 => 4.32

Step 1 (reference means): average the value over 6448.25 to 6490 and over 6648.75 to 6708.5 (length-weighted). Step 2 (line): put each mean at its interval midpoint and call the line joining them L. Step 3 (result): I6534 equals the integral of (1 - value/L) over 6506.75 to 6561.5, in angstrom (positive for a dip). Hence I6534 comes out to 2.04 angstrom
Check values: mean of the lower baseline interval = 4.9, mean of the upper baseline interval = 4.64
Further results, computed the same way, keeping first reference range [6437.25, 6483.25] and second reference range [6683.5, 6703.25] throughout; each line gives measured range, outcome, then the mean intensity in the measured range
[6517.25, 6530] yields 0.5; 4.65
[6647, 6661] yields -0.4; 4.71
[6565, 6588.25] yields 0.7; 4.59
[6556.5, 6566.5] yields 2.2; 3.7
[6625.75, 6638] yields 0.7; 4.37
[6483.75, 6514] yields 1.3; 4.67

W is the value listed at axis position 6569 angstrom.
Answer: 4.522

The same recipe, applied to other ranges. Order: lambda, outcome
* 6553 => 4.916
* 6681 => 4.892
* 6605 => 4.721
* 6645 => 4.481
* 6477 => 5.064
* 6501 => 4.592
